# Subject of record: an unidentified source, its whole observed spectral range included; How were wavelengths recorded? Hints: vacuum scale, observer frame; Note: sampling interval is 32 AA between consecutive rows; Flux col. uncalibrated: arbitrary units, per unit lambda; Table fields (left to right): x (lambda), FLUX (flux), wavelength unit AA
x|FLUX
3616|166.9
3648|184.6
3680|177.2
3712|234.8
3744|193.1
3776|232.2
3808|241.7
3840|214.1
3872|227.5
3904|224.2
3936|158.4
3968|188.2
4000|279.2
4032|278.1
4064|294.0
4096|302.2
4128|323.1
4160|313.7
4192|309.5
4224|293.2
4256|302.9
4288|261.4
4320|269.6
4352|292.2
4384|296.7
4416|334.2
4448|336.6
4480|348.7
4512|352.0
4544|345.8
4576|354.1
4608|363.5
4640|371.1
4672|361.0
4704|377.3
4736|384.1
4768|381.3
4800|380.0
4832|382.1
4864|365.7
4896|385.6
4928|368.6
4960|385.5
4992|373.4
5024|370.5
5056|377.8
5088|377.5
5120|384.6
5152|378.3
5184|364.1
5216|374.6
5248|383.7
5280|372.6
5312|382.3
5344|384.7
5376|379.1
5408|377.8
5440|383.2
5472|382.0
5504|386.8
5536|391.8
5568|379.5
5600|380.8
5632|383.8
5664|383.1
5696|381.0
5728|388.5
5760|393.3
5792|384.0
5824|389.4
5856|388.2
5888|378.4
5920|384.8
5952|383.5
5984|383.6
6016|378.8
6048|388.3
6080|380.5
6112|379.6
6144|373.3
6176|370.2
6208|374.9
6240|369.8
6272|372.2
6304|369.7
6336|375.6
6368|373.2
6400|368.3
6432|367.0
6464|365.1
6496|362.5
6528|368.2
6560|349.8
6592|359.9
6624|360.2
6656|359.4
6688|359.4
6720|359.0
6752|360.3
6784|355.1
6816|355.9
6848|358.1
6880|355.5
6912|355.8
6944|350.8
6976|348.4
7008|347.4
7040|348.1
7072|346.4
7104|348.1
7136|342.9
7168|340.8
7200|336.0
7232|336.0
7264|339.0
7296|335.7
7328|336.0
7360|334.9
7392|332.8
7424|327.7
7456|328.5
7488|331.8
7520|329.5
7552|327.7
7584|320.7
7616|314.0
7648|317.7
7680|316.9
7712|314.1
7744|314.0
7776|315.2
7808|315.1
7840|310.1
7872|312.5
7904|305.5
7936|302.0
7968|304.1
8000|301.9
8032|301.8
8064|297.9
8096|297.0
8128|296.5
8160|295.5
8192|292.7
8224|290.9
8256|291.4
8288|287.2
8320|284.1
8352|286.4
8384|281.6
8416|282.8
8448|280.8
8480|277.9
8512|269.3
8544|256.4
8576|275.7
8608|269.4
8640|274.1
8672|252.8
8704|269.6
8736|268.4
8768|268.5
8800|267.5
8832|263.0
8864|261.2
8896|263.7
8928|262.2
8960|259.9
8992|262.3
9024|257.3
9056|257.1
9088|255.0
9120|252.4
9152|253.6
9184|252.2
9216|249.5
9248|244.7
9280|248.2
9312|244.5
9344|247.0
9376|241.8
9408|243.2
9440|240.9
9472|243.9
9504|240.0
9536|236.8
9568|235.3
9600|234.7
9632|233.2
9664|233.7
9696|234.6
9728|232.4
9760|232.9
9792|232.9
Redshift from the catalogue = 0.00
